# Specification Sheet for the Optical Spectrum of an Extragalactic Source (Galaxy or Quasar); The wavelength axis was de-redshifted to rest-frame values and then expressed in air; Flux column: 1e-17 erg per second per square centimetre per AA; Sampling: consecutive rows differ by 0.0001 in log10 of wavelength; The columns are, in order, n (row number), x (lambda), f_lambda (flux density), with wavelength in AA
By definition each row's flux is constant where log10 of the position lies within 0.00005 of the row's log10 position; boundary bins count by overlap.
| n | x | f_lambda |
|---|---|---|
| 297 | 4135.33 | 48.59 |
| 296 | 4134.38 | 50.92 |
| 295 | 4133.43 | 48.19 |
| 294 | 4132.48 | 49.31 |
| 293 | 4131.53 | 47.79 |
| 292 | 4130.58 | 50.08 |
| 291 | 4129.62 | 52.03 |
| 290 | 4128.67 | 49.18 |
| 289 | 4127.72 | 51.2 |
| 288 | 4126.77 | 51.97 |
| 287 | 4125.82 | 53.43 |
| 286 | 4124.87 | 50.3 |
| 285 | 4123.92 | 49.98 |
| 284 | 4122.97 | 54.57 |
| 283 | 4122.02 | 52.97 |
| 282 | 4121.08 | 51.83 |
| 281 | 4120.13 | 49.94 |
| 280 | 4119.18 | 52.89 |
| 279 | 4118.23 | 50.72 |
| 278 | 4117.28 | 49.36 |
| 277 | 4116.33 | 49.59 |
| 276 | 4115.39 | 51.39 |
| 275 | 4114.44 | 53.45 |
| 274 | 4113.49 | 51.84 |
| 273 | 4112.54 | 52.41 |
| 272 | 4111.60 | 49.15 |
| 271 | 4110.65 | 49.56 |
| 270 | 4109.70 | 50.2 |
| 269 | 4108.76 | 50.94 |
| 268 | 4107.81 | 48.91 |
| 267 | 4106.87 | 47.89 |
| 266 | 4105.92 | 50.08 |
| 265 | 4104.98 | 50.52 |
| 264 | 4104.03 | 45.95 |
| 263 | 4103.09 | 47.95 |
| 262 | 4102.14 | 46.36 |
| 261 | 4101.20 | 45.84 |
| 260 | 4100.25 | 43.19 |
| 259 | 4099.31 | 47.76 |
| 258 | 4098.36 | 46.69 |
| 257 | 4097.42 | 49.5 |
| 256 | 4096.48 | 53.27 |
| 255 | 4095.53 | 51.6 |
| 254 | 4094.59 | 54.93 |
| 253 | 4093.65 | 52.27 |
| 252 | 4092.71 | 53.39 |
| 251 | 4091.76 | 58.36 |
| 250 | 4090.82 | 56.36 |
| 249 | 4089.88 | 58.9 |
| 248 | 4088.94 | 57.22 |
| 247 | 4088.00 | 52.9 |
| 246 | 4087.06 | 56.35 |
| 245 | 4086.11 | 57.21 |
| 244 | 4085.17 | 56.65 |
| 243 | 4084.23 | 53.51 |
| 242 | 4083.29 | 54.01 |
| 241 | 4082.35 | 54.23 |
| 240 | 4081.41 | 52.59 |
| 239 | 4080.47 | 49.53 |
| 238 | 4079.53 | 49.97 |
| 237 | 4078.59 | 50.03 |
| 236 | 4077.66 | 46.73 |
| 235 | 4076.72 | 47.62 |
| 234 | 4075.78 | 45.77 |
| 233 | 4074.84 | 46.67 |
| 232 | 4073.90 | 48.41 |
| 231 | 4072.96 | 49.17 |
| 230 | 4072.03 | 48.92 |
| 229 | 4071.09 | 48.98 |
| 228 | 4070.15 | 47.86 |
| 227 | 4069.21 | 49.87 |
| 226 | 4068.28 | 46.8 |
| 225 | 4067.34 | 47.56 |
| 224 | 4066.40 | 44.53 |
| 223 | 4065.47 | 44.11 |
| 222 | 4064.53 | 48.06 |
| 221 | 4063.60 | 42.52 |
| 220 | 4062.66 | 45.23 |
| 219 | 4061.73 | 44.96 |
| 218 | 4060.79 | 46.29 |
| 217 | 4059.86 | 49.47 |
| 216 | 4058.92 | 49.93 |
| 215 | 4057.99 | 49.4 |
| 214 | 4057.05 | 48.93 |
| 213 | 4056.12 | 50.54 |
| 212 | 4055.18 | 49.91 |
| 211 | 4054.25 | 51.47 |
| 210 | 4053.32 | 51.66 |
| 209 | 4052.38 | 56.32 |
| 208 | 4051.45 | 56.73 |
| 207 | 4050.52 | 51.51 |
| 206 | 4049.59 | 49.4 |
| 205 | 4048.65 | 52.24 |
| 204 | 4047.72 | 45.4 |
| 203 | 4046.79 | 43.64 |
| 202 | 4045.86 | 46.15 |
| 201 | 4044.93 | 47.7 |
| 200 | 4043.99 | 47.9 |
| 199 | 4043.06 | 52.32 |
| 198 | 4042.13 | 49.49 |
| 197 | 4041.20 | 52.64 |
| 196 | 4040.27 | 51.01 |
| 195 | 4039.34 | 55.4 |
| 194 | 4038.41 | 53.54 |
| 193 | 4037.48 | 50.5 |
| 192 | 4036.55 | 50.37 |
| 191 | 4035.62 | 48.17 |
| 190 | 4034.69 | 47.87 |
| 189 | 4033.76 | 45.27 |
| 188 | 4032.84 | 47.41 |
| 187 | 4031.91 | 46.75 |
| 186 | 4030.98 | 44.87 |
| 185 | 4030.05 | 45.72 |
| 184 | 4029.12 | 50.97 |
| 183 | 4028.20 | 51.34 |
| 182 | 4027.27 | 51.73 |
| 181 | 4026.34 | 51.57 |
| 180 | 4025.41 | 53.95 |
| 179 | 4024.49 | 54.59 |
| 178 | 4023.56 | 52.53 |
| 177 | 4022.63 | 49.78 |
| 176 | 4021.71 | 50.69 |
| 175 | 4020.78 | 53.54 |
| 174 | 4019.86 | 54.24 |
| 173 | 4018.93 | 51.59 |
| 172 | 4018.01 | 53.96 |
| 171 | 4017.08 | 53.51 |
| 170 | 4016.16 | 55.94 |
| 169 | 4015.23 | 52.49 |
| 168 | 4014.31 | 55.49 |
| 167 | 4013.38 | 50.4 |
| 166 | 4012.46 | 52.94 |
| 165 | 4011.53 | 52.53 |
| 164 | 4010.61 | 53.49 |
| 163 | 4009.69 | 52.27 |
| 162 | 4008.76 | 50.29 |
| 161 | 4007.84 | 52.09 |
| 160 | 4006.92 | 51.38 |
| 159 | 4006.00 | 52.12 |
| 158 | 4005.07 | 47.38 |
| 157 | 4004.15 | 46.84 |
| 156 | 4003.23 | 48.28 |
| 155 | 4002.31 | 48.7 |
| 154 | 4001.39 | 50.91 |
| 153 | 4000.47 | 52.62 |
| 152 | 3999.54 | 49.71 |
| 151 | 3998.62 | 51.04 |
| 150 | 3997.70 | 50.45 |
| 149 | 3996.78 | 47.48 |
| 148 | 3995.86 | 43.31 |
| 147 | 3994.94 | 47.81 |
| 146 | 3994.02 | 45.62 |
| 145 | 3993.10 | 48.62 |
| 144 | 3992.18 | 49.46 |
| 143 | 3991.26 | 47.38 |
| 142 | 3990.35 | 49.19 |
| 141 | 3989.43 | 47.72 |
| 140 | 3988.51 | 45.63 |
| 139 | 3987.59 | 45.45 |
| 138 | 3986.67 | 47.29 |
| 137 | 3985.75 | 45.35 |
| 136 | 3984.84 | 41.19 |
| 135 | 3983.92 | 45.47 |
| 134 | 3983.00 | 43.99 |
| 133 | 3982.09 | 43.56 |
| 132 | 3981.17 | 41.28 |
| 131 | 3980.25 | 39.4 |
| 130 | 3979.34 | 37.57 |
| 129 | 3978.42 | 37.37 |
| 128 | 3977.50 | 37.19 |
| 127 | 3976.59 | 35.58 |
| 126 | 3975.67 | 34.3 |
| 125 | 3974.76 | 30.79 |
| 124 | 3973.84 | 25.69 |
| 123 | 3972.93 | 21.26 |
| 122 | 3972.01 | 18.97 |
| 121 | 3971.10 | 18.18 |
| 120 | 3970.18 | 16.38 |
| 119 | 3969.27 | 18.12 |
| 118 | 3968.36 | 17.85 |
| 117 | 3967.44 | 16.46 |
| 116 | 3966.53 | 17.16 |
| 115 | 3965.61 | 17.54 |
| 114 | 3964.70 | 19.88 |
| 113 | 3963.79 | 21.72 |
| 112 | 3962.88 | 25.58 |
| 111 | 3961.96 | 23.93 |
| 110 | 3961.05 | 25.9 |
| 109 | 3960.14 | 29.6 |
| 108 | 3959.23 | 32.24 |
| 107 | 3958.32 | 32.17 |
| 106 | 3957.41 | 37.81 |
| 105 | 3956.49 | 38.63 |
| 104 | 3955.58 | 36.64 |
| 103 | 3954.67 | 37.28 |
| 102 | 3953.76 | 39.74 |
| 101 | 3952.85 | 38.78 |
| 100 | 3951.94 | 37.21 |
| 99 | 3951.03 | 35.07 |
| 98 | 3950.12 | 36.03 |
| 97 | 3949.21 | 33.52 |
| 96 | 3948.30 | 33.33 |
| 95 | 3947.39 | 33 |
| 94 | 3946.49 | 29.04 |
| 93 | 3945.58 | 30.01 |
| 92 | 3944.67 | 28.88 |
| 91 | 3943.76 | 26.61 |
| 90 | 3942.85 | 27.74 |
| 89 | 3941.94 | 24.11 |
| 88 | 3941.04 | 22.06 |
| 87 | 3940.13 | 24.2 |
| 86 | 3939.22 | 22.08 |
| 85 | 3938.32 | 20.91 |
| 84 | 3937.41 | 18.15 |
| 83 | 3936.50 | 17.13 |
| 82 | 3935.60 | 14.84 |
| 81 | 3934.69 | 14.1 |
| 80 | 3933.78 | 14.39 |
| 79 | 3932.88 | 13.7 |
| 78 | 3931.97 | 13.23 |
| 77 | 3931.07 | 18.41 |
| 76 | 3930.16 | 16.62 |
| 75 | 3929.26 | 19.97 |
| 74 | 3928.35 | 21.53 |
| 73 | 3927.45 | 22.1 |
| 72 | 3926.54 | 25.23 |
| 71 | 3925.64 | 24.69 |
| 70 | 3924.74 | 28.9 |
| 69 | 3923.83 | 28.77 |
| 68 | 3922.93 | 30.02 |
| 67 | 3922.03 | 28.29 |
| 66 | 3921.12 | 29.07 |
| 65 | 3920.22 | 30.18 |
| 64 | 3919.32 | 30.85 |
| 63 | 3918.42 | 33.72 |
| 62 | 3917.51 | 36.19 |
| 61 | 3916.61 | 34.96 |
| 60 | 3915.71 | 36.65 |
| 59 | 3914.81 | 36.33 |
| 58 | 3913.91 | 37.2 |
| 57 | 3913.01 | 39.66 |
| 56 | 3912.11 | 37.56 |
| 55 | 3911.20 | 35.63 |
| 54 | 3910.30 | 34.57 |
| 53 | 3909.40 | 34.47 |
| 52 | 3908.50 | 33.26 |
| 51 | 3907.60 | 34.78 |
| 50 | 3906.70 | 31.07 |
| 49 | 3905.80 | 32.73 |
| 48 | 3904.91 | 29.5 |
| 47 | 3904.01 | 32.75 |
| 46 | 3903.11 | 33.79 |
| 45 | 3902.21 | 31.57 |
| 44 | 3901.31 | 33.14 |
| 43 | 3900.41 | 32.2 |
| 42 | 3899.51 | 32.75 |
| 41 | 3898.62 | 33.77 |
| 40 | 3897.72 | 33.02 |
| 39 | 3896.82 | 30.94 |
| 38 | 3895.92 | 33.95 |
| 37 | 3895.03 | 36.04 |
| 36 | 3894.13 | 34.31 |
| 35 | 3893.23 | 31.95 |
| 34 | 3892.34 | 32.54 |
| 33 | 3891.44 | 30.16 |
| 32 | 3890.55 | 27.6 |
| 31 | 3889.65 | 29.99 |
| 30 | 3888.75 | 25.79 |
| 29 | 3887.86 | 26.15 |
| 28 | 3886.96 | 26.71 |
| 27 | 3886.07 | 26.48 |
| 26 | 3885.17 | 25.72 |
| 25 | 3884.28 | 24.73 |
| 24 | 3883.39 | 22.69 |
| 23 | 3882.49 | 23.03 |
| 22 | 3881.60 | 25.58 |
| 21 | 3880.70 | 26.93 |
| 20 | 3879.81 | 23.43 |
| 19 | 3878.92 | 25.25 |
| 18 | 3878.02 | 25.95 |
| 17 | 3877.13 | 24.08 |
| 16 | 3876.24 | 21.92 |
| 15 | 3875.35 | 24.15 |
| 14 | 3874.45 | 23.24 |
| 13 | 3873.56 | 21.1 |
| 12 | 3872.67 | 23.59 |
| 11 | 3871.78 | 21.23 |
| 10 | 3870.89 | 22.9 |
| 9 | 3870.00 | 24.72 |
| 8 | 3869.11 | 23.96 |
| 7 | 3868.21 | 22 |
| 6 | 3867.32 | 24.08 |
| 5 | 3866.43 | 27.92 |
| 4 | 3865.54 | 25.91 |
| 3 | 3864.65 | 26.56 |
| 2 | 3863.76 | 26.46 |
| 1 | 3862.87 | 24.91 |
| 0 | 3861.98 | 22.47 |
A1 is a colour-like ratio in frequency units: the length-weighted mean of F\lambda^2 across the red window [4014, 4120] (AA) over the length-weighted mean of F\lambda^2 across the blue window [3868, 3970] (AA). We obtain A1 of 1.95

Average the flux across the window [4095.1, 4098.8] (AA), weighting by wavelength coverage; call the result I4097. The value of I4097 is 50.3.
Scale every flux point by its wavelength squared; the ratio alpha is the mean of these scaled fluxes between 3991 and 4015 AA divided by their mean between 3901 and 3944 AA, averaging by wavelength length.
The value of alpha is 1.90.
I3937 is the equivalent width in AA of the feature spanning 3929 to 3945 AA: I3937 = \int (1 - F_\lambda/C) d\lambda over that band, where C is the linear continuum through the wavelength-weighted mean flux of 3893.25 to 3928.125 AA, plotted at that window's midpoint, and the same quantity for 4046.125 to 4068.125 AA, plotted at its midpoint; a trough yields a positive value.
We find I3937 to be 7.07 AA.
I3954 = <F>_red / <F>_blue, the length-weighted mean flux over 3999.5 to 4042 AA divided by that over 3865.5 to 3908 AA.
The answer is 1.83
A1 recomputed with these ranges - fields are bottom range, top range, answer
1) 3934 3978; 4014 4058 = 1.97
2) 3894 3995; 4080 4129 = 1.79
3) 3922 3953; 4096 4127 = 2.20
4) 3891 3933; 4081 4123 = 1.86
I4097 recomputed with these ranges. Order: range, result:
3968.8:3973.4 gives 18.6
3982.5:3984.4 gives 44.7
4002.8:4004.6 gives 47.6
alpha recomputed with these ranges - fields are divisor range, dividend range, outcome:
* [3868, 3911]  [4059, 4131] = 1.96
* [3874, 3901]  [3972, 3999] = 1.57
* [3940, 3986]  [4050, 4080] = 1.67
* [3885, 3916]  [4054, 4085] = 1.63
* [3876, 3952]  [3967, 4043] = 1.69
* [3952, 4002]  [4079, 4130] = 1.51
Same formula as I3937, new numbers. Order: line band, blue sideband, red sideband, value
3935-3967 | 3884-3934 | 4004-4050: 7.77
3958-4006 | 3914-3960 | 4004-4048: 3.60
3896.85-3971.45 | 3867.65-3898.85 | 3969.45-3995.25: 9.67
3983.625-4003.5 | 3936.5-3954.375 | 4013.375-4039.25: -2.55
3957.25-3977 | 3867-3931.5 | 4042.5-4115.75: 6.75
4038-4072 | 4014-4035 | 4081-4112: 1.46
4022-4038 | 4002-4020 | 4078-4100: 0.77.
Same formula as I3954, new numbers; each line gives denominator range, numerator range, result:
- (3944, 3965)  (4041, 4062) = 1.55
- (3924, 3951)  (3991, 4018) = 2.15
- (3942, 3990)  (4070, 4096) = 1.62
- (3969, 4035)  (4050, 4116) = 1.10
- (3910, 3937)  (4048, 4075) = 1.83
